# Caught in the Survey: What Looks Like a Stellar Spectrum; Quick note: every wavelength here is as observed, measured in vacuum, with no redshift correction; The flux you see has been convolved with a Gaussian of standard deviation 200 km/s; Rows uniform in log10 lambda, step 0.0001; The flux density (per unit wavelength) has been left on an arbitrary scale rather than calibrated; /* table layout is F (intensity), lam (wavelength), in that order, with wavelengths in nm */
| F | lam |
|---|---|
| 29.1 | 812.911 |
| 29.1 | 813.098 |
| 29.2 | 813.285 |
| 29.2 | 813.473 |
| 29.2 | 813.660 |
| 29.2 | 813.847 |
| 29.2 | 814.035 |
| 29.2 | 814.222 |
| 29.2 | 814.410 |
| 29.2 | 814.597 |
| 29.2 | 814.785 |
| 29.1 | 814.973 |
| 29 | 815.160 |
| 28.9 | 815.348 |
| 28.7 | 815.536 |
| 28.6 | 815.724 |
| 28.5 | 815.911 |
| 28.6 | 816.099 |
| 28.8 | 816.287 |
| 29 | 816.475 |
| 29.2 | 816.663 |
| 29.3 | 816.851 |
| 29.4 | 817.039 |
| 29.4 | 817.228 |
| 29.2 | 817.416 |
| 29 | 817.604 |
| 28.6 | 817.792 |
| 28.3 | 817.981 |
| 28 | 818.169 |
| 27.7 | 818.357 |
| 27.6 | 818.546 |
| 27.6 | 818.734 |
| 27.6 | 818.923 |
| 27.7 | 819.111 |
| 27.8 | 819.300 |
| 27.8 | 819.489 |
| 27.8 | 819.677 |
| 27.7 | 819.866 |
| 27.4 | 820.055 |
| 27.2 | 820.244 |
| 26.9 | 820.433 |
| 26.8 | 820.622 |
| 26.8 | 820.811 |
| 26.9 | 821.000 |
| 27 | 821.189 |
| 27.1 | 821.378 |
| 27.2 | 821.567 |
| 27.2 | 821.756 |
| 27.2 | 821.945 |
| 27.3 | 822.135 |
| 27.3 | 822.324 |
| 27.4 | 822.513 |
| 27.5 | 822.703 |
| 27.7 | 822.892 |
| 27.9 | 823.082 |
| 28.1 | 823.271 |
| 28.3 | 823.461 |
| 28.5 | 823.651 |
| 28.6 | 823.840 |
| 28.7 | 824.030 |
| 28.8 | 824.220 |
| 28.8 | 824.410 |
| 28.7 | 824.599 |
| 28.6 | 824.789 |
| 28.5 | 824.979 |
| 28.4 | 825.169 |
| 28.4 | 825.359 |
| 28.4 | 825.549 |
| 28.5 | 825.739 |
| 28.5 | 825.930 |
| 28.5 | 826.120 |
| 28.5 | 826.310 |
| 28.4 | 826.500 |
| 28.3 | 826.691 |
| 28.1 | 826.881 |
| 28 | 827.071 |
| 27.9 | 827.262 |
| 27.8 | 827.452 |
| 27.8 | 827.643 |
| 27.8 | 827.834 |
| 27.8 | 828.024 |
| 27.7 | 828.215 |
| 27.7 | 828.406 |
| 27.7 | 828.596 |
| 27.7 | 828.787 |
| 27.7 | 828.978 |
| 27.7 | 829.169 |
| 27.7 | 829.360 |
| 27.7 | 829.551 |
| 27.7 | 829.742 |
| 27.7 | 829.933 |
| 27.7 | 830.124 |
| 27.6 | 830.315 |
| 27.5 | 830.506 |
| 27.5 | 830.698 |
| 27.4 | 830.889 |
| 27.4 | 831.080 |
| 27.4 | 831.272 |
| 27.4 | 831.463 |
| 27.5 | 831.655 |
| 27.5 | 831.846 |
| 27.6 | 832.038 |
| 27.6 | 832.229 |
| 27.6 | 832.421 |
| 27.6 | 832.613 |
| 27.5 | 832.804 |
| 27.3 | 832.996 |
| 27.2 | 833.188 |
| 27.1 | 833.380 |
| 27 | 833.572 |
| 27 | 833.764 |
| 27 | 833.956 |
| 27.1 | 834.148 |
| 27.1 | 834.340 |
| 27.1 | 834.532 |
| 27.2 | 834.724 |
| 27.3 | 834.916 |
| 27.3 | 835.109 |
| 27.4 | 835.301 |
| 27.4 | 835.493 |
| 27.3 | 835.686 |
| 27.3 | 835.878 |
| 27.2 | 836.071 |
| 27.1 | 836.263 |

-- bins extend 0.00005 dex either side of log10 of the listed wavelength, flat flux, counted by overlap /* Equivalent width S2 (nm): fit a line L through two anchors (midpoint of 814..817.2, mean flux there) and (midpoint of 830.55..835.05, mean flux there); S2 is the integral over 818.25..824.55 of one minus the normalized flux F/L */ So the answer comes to 0.18 nm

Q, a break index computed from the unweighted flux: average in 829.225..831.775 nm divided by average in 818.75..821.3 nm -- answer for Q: 1.01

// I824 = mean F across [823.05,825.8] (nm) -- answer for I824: 28.5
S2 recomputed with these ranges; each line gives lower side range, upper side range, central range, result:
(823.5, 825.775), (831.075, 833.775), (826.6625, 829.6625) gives 0.02 nm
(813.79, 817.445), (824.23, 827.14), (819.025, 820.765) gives 0.08 nm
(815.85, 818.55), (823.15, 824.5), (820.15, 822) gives 0.10 nm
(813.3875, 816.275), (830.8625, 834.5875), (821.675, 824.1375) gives 0.04 nm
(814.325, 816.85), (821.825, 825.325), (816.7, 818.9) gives 0.01 nm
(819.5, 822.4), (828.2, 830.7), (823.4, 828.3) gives -0.15 nm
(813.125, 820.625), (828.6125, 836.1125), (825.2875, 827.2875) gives -0.03 nm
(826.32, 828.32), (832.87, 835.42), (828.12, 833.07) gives 0.00 nm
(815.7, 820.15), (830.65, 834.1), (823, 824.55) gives -0.03 nm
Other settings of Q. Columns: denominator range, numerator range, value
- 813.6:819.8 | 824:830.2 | 0.98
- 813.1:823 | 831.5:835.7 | 0.97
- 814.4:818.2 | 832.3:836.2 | 0.94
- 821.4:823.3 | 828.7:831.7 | 1.00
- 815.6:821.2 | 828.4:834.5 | 0.98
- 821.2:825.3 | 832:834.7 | 0.97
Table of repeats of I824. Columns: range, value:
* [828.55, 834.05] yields 27.5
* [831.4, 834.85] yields 27.3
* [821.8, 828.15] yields 28.1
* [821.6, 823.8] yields 27.7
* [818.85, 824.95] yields 27.7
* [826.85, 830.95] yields 27.7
